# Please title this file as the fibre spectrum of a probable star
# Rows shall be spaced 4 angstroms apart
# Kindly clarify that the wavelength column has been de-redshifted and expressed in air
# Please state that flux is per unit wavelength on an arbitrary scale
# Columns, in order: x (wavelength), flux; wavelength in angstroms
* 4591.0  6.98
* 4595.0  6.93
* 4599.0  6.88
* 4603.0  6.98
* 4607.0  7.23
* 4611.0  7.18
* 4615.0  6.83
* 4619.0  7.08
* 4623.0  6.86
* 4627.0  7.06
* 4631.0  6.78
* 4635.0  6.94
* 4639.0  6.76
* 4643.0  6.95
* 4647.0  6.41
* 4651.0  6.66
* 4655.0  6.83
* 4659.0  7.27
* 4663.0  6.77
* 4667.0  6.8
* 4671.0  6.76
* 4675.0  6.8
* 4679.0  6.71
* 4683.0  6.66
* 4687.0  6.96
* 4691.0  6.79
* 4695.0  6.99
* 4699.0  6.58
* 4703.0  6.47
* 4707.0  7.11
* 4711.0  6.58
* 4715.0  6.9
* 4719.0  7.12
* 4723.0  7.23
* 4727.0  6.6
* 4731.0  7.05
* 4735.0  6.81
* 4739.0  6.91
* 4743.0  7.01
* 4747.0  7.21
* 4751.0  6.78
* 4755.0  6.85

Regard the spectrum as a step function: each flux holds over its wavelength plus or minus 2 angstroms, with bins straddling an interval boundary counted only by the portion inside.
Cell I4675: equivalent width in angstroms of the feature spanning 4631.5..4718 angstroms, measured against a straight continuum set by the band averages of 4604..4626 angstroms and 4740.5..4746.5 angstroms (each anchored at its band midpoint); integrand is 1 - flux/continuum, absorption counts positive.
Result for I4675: 2.99 angstroms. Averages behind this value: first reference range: 7.03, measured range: 6.8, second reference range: 7.05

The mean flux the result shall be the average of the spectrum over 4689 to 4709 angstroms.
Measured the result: 6.79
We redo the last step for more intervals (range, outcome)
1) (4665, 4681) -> 6.77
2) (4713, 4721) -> 7.01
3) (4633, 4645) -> 6.88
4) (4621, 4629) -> 6.96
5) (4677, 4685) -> 6.69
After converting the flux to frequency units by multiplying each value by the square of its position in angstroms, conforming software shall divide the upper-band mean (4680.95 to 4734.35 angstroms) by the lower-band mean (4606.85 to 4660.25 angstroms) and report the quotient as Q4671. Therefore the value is 1.0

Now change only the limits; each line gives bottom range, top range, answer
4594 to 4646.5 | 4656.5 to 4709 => 1.01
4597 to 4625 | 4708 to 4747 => 1.04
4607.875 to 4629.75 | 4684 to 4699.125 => 1.01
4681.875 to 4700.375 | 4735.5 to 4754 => 1.05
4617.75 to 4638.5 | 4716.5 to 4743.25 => 1.05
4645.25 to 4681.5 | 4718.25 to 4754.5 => 1.06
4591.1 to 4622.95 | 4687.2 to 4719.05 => 1.01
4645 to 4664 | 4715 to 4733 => 1.06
